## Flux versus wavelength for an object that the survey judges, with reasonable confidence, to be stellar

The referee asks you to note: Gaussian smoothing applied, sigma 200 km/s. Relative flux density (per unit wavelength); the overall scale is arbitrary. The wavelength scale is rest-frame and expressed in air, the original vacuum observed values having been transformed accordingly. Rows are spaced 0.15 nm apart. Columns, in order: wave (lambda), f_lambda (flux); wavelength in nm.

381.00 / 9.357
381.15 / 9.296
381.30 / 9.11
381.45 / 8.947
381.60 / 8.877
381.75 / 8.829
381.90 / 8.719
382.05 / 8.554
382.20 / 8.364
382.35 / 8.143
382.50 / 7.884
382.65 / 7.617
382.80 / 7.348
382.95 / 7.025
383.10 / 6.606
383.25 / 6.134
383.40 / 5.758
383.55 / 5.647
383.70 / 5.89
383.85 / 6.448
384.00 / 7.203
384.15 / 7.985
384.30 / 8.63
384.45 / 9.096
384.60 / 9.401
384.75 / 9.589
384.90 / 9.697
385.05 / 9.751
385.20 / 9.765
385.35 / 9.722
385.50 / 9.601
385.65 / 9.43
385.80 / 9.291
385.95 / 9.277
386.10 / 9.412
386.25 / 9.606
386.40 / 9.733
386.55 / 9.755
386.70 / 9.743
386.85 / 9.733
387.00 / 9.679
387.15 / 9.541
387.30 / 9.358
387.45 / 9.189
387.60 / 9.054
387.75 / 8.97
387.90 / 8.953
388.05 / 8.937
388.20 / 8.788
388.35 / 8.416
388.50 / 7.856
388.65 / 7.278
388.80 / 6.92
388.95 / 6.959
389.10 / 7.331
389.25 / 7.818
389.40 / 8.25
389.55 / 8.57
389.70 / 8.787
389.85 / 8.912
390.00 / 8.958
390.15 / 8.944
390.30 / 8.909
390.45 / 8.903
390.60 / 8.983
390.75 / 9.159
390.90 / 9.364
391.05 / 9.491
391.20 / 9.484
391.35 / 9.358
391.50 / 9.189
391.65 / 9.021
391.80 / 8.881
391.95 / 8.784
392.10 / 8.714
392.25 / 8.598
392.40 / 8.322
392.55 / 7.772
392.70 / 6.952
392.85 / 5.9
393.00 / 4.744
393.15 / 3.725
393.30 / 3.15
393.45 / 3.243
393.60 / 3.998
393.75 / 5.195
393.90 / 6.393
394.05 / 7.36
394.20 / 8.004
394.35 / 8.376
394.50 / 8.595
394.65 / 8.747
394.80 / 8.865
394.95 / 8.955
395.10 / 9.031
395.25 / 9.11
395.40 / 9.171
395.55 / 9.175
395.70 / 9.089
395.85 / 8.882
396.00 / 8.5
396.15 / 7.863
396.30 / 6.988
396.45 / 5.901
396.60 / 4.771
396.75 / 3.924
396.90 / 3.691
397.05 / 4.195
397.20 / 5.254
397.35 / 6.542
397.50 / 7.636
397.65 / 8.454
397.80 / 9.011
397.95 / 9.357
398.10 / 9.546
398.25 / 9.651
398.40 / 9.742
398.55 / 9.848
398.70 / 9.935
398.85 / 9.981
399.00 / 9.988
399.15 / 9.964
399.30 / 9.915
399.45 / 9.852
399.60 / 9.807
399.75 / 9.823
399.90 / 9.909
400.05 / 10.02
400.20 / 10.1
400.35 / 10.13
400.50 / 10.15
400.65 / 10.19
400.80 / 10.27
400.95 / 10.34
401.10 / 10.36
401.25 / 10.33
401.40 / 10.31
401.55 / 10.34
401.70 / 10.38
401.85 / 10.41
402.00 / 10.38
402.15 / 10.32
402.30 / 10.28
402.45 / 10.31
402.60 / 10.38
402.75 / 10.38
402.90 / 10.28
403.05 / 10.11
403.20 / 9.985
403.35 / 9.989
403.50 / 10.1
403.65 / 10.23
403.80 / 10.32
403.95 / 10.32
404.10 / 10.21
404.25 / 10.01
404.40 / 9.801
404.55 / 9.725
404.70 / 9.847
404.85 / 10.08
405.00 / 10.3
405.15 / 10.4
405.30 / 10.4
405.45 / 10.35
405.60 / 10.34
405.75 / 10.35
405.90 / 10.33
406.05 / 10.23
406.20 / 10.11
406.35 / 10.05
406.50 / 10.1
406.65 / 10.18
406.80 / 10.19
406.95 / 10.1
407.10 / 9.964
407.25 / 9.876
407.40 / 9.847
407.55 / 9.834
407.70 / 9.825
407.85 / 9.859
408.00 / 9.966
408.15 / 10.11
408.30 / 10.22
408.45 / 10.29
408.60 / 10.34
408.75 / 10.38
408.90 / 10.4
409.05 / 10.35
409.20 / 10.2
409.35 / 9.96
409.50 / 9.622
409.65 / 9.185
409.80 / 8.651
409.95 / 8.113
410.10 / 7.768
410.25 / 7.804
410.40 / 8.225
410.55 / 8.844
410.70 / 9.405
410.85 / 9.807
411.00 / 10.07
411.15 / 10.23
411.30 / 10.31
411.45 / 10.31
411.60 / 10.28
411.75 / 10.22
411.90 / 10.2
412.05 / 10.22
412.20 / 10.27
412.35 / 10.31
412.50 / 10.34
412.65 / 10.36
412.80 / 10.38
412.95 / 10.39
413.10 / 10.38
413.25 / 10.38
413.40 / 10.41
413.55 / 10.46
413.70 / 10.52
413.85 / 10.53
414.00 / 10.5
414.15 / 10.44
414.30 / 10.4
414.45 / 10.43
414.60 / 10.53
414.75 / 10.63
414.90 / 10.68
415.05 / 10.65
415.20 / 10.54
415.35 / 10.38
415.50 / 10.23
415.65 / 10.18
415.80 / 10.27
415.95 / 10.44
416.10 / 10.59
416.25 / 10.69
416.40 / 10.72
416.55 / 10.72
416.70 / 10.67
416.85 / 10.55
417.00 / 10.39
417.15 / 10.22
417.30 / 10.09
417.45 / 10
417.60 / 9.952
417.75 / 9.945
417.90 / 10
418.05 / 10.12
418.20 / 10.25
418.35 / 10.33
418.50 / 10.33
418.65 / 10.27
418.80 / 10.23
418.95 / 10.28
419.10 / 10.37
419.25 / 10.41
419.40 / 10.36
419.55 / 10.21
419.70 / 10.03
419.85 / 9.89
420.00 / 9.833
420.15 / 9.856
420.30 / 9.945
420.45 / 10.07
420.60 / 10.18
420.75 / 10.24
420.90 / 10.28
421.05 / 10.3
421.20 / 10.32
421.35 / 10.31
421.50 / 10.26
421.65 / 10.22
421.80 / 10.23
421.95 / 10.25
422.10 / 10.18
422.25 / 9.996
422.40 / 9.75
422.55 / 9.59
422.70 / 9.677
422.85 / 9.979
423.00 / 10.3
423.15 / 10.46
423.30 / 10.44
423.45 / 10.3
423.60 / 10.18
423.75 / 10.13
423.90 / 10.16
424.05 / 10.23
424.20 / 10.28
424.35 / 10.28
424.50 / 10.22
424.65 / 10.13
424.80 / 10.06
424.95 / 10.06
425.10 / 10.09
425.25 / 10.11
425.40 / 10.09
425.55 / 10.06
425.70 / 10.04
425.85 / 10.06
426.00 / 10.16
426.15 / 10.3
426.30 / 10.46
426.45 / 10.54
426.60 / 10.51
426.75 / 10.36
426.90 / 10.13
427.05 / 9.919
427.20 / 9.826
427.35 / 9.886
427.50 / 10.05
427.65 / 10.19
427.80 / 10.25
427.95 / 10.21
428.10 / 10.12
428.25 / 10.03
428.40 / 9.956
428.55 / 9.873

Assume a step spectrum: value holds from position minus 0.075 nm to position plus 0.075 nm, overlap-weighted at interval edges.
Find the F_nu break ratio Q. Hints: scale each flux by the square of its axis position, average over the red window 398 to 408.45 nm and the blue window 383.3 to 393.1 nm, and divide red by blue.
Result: 1.3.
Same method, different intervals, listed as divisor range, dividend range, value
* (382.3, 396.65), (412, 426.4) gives 1.46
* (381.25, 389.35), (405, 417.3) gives 1.36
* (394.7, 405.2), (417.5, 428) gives 1.22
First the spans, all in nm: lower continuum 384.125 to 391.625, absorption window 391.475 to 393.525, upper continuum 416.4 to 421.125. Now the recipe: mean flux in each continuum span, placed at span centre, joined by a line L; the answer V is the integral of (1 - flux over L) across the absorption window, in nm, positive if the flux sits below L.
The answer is 0.51 nm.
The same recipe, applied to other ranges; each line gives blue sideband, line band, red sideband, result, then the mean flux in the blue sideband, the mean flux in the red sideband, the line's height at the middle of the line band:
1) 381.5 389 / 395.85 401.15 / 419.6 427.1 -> 0.27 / 8.49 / 10.1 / 9.07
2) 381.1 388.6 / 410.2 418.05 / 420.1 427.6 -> -0.37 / 8.6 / 10.2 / 9.76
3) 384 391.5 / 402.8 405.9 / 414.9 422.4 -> -0.16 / 8.97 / 10.3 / 9.66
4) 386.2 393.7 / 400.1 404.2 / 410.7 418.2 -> -0.44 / 8.2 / 10.3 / 9.27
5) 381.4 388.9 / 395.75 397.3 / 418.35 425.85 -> 0.51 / 8.52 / 10.2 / 9.02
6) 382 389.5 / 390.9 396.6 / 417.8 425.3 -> 0.75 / 8.42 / 10.2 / 8.81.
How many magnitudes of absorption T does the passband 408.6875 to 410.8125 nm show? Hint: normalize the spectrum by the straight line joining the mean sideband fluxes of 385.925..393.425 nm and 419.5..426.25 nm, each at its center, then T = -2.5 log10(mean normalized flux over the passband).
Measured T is 0.03 mag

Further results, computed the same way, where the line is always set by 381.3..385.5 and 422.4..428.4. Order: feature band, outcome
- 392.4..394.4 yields 0.42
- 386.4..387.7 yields -0.15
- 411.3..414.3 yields -0.09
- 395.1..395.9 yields -0.05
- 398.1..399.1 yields -0.12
